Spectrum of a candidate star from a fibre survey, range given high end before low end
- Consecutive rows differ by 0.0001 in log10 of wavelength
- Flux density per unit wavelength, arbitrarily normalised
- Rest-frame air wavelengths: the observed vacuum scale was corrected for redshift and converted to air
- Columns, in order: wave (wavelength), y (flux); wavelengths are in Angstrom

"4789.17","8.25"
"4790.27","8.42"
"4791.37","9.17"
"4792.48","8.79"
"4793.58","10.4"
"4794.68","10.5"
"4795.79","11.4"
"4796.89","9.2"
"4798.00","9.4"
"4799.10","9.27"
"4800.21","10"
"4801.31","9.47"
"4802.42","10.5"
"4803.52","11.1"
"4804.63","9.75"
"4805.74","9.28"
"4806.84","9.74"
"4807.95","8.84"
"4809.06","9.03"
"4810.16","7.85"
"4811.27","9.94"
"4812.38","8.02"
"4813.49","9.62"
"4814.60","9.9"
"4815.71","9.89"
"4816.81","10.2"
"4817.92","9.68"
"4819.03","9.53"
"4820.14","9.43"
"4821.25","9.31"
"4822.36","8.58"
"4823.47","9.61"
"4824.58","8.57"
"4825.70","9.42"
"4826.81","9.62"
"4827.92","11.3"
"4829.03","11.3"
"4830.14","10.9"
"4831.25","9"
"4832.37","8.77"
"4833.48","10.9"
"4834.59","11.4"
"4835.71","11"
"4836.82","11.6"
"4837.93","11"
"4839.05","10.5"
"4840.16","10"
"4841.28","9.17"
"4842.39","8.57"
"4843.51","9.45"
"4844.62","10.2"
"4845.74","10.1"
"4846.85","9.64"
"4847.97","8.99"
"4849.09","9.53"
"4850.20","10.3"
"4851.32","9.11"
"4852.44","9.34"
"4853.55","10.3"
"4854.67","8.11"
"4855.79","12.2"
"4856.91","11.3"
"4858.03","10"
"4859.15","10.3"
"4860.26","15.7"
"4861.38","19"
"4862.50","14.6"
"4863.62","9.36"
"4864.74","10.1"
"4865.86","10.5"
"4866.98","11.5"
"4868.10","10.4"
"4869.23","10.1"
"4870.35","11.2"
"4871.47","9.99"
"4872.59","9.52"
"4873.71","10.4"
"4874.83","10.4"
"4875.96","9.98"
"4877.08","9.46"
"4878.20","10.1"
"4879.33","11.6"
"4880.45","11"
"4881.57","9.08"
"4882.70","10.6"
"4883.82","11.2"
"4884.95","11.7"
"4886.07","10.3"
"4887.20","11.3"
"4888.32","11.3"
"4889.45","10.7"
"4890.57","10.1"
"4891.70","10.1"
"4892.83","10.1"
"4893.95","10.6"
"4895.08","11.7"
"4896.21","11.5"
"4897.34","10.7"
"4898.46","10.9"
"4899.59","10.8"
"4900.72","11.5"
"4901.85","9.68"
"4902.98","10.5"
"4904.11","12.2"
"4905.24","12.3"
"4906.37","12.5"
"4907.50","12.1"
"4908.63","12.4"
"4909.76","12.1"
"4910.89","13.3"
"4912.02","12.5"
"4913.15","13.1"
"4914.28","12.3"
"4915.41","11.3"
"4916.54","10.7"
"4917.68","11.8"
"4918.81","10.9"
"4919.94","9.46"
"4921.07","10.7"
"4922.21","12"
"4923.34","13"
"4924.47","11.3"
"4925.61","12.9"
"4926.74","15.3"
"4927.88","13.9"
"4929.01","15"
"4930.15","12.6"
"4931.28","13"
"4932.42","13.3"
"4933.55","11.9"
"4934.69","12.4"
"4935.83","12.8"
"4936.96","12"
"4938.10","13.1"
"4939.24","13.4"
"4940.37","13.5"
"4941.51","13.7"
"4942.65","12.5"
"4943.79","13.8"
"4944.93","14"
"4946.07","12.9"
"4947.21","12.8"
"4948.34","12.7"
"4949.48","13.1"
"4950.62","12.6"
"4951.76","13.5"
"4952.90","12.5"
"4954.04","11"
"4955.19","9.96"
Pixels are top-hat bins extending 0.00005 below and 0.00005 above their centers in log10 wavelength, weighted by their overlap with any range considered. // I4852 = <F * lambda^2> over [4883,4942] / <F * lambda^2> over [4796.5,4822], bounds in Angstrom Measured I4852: 1.3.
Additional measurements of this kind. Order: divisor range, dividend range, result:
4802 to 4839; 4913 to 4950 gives 1.34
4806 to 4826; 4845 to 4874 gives 1.19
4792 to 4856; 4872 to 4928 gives 1.19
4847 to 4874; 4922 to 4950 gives 1.24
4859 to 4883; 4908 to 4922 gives 1.07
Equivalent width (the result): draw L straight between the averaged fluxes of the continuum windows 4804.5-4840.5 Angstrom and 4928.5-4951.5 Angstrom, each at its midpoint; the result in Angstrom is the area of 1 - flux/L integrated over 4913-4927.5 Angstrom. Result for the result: 0.7 Angstrom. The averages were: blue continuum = 9.8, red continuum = 13.1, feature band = 11.9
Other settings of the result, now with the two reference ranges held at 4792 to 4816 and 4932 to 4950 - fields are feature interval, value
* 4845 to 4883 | 1.4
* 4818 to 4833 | 0.8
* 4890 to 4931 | 1.6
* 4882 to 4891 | 0.6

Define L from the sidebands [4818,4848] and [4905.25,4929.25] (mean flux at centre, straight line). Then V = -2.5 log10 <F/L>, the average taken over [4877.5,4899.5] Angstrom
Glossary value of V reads 0.07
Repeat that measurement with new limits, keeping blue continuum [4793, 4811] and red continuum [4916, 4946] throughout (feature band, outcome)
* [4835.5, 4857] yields 0.08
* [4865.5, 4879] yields 0.10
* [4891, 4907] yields 0.08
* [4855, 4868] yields -0.10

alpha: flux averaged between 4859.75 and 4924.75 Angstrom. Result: 11.3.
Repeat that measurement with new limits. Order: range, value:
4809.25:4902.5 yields 10.4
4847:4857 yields 9.83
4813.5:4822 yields 9.68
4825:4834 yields 10.1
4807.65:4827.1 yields 9.28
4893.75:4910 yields 11.4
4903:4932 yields 12.3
